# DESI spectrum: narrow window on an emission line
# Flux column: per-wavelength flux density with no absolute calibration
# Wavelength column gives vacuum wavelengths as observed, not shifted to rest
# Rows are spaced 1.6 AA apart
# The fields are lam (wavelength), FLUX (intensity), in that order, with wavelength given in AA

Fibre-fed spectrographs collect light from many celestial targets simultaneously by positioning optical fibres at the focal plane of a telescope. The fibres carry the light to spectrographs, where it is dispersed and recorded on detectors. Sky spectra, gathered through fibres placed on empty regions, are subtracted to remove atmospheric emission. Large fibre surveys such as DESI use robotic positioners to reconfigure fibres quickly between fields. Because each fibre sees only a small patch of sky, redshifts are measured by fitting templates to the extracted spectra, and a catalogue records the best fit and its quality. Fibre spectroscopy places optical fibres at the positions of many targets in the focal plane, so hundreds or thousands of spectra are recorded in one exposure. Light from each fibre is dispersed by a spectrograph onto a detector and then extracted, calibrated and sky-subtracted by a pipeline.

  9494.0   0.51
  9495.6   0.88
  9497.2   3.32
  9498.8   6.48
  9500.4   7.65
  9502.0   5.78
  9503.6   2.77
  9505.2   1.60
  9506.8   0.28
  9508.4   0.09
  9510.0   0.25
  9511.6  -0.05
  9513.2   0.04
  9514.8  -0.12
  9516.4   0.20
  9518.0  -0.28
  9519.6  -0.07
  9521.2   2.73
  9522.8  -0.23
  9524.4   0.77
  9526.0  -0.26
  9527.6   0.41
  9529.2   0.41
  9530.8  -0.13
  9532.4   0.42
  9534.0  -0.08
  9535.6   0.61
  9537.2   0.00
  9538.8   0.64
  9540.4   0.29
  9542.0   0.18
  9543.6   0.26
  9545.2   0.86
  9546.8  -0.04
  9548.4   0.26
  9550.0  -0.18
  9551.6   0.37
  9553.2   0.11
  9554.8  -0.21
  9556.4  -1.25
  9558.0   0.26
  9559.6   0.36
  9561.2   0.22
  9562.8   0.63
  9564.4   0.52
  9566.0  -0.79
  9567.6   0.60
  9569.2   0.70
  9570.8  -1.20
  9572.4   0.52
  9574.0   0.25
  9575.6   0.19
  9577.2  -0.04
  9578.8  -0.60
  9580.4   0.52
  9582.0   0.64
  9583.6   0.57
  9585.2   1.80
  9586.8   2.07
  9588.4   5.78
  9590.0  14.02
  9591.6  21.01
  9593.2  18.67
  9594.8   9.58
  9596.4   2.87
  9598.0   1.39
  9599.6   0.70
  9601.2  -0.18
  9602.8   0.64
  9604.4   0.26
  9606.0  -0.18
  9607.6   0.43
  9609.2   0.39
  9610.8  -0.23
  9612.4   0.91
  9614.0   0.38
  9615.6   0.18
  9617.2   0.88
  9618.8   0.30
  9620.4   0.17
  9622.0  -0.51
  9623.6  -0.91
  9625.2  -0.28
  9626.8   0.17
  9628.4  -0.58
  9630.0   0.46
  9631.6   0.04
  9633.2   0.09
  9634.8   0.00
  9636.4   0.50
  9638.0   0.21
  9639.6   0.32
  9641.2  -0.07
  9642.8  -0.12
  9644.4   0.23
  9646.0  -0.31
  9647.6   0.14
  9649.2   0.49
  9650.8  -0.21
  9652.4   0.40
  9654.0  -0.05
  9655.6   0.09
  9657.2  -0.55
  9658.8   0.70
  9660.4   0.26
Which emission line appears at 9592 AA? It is [O III]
